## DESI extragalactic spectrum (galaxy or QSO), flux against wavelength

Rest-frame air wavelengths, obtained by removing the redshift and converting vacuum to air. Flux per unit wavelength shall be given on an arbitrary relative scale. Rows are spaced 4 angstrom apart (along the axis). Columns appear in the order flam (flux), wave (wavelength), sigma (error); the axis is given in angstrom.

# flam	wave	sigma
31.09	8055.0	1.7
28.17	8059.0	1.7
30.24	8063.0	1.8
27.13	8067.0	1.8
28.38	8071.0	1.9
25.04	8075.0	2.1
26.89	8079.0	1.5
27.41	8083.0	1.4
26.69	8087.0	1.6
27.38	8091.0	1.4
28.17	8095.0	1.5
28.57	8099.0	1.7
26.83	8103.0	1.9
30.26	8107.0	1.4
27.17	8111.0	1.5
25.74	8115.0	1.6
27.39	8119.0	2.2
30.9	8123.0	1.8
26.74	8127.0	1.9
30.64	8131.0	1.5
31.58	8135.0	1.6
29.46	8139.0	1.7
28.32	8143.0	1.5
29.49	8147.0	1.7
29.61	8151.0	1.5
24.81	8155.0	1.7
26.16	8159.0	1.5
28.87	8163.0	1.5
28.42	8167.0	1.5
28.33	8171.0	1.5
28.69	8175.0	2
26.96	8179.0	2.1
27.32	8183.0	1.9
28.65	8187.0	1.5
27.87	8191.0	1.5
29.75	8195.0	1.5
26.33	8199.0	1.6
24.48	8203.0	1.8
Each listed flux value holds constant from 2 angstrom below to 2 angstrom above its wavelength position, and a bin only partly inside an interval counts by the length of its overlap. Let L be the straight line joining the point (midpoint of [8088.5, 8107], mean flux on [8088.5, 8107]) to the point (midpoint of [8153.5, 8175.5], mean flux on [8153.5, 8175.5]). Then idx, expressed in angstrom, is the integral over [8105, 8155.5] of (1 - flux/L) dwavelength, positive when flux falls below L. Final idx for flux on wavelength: -1.8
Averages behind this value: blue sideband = 28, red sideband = 27.5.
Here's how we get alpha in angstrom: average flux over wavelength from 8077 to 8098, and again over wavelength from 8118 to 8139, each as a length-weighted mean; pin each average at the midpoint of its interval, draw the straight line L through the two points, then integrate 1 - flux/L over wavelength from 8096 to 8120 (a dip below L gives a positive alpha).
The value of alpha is 0.6 angstrom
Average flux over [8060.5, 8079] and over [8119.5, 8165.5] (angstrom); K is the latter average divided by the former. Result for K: 1.0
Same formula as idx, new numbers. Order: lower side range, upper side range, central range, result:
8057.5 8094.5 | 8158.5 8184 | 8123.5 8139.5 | -1.1 angstrom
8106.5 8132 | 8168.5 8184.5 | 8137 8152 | -0.6 angstrom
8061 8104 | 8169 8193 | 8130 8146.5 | -1.3 angstrom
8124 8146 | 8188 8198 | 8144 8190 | 1.6 angstrom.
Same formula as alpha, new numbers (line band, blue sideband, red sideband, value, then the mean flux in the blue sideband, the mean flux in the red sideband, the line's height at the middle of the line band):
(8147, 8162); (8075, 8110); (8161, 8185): 0.3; 27.6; 28.1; 28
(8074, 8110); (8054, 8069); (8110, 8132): 1.2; 29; 28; 28.5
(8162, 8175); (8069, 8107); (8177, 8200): -0.4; 27.4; 27.9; 27.8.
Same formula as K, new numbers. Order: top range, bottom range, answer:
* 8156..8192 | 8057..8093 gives 1.01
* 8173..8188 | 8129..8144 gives 0.93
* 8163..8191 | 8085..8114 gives 1.01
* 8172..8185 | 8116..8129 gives 0.98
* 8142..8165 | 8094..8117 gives 1.00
